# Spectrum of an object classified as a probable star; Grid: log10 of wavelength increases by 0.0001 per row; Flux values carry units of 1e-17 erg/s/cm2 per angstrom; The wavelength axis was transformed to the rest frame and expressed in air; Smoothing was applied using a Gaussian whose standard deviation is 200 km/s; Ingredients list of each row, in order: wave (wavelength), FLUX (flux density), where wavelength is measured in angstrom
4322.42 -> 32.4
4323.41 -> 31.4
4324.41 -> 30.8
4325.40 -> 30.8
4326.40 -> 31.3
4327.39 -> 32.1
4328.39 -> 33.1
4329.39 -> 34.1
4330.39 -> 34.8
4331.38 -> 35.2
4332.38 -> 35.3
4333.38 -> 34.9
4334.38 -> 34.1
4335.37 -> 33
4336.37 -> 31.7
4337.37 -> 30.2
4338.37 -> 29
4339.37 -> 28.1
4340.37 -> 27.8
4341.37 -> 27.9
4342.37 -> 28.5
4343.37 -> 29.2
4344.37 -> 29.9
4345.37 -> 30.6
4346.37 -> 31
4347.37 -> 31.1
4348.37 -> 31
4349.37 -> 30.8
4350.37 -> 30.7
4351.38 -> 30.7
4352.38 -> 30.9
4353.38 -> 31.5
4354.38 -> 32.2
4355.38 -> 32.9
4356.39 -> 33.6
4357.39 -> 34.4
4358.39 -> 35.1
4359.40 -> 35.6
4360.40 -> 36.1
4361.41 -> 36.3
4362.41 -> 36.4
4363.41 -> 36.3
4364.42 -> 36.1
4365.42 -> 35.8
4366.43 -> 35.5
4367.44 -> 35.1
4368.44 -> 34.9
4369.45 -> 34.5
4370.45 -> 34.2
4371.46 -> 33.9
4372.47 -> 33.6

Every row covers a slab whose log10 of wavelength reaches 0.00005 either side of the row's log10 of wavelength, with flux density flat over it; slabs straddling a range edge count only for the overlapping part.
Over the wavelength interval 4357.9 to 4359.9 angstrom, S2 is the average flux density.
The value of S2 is 35.3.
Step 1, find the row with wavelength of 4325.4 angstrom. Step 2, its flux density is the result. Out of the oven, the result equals 30.8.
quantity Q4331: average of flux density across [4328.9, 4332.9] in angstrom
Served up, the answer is 34.8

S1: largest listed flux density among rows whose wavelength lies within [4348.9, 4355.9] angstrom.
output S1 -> 32.9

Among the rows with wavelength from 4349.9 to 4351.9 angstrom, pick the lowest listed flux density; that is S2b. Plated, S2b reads 30.7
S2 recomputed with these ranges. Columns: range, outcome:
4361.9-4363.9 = 36.5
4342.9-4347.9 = 30.4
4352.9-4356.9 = 32.6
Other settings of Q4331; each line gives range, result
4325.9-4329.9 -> 32.6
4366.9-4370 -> 34.9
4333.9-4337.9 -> 32.2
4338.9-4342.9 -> 28.1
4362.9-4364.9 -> 36.2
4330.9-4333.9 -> 35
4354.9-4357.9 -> 33.6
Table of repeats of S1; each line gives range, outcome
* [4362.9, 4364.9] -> 36.3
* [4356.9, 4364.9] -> 36.4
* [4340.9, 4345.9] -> 30.6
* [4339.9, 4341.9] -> 27.9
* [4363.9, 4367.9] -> 36.1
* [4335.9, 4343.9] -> 31.7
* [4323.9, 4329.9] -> 34.1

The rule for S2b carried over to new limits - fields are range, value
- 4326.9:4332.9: 32.1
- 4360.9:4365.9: 35.8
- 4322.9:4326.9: 30.8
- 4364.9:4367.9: 35.1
